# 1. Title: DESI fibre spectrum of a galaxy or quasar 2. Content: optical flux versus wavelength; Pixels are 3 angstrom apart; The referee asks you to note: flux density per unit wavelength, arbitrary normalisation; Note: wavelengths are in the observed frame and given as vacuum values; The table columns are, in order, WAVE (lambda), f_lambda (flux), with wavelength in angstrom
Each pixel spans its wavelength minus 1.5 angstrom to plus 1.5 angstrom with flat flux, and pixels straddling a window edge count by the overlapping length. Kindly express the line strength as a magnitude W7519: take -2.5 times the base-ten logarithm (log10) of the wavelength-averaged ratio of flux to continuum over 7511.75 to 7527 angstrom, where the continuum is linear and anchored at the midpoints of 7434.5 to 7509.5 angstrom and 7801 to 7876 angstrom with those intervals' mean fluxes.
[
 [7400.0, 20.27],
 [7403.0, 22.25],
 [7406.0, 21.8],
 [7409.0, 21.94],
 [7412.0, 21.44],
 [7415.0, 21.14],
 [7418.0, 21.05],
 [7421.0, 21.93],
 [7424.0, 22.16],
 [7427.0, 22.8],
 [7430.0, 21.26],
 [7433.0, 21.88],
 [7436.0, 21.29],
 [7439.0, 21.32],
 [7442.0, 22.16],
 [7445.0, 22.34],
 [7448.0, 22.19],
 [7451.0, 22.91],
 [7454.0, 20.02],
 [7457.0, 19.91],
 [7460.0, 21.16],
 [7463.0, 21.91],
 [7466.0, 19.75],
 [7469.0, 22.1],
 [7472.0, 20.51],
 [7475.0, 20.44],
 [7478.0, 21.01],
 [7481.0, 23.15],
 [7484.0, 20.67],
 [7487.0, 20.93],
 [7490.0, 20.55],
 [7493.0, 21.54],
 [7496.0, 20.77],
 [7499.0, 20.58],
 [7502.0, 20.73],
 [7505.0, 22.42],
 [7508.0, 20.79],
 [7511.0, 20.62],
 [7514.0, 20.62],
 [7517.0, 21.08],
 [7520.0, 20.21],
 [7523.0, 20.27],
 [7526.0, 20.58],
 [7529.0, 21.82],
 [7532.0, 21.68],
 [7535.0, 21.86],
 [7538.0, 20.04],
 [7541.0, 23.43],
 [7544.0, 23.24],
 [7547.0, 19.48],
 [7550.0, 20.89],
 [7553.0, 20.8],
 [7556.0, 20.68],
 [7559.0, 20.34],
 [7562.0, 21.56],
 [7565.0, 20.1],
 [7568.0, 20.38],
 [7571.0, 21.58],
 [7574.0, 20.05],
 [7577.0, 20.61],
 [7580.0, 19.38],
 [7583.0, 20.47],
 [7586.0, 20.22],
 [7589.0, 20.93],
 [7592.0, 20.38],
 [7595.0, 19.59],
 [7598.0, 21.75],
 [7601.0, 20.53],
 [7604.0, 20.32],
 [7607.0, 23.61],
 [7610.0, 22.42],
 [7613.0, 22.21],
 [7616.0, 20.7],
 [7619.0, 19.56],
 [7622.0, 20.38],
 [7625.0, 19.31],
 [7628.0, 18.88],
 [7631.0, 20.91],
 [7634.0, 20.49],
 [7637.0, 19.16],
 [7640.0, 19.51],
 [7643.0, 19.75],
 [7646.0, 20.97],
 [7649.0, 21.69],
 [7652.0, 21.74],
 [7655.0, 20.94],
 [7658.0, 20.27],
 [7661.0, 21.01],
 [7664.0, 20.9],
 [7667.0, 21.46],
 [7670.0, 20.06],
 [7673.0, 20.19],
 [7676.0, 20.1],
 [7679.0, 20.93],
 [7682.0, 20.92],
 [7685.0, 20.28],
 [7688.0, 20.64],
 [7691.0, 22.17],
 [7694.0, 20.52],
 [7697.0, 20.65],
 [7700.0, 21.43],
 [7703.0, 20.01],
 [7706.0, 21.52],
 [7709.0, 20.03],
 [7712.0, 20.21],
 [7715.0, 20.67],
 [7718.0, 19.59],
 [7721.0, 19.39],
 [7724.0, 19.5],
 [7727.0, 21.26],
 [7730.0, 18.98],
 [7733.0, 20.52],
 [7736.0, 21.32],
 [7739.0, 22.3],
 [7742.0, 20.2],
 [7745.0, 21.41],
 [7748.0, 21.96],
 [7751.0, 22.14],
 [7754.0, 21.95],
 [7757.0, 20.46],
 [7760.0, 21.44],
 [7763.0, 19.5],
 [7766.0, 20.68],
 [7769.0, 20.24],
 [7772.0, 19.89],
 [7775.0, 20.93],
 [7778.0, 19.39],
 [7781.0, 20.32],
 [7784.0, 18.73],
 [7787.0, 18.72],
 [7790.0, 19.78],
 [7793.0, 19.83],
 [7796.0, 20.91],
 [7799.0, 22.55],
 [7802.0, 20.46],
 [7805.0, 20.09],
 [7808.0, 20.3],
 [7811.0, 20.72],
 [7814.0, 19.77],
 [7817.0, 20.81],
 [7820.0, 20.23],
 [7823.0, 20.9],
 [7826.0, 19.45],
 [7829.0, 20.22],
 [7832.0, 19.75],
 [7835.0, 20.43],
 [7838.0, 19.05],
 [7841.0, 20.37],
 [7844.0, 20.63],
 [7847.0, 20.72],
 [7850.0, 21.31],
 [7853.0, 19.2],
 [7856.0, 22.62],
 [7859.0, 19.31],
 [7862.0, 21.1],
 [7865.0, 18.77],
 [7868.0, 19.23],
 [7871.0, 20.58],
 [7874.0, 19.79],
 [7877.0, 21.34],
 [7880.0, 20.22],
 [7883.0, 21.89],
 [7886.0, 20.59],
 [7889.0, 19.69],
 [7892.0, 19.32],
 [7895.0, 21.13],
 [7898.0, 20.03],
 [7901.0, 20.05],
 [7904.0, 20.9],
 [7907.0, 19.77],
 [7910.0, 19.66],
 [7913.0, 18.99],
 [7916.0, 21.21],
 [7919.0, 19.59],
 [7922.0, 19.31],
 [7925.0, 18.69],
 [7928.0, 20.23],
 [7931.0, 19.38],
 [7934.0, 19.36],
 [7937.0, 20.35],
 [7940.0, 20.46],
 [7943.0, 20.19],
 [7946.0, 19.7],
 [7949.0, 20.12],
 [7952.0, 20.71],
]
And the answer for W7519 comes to 0.03 mag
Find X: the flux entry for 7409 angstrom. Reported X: 21.94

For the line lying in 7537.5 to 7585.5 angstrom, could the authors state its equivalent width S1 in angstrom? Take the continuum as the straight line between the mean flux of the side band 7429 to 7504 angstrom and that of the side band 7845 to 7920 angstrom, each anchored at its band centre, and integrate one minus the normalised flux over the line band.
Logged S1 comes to 0.5 angstrom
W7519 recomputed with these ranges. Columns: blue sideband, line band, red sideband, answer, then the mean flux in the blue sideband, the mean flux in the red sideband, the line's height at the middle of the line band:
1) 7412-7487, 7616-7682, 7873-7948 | 0.02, 21.4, 20.1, 20.9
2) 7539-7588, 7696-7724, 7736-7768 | 0.04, 20.8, 21.2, 21.1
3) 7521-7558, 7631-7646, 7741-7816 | 0.05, 21.2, 20.5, 20.9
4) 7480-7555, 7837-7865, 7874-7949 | -0.01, 21.1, 20.1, 20.2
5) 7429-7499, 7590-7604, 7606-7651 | 0.01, 21.3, 20.6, 20.7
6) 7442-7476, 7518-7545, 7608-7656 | -0.02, 21.3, 20.6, 21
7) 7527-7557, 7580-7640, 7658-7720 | 0.03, 21.4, 20.6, 21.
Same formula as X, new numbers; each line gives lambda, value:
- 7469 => 22.1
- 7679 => 20.93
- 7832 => 19.75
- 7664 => 20.9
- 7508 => 20.79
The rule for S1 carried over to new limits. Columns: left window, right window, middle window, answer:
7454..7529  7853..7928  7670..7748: -0.4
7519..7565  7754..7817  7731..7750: -0.8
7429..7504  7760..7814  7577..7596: 0.6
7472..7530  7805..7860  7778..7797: 0.7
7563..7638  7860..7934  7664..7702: -0.6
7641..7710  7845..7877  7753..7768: -0.1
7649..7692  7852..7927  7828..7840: 0.3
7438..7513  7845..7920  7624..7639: 0.8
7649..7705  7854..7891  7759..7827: 1.1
